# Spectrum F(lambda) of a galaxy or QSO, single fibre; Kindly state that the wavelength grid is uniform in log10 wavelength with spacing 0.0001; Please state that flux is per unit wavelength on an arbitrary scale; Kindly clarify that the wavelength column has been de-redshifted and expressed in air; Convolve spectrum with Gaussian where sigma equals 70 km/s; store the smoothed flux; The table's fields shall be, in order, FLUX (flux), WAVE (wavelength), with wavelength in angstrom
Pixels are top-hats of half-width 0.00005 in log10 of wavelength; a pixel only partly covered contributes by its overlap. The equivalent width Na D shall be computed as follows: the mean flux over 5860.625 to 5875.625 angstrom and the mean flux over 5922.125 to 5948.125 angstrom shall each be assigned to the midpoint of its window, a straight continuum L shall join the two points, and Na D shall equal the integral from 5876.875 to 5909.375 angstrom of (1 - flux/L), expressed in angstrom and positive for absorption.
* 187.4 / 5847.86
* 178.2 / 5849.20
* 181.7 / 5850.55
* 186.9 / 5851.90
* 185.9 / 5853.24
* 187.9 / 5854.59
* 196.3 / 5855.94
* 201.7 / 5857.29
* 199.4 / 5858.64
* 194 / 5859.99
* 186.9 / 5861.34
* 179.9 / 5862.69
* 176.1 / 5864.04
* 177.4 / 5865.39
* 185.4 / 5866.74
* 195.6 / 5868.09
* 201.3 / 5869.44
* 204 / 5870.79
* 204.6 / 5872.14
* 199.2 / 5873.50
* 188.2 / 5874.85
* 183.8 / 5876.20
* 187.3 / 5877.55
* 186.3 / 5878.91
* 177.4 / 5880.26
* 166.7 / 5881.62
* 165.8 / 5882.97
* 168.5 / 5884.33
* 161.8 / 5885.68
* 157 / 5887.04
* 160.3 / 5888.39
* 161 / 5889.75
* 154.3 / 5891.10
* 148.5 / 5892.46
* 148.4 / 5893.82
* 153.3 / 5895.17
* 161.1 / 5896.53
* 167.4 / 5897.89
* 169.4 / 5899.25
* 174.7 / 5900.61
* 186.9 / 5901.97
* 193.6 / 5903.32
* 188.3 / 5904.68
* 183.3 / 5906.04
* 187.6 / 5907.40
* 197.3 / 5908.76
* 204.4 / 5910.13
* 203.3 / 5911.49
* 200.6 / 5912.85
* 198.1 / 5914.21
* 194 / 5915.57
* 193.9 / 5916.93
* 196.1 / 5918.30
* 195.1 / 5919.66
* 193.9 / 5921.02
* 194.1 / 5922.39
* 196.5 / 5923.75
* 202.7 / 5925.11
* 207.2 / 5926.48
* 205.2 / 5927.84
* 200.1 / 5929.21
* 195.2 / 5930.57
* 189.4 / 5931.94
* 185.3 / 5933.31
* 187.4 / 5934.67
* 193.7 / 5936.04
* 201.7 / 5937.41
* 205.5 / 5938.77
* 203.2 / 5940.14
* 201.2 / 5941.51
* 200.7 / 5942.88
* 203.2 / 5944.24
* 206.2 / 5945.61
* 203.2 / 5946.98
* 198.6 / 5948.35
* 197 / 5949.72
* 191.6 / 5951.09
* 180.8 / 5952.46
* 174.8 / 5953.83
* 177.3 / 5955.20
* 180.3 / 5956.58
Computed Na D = 3.8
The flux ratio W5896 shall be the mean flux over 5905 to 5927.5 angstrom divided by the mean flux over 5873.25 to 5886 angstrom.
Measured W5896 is 1.1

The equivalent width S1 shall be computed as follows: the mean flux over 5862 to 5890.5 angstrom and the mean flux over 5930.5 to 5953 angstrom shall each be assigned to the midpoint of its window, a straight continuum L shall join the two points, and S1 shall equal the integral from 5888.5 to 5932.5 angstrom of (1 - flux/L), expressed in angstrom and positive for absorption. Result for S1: 0.9 angstrom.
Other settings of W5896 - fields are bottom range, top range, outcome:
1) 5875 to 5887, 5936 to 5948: 1.16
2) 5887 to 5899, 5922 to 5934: 1.26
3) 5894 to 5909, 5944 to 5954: 1.10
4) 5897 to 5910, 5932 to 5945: 1.08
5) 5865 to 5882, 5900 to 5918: 1.02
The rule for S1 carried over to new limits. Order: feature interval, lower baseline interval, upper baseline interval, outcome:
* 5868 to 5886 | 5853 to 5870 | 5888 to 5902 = -0.9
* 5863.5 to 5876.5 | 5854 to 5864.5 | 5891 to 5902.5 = -0.7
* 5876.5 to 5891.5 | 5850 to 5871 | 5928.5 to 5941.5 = 1.8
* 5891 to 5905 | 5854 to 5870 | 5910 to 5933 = 1.9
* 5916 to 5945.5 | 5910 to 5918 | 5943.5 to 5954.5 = -0.2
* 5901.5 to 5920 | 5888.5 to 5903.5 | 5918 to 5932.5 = -1.4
